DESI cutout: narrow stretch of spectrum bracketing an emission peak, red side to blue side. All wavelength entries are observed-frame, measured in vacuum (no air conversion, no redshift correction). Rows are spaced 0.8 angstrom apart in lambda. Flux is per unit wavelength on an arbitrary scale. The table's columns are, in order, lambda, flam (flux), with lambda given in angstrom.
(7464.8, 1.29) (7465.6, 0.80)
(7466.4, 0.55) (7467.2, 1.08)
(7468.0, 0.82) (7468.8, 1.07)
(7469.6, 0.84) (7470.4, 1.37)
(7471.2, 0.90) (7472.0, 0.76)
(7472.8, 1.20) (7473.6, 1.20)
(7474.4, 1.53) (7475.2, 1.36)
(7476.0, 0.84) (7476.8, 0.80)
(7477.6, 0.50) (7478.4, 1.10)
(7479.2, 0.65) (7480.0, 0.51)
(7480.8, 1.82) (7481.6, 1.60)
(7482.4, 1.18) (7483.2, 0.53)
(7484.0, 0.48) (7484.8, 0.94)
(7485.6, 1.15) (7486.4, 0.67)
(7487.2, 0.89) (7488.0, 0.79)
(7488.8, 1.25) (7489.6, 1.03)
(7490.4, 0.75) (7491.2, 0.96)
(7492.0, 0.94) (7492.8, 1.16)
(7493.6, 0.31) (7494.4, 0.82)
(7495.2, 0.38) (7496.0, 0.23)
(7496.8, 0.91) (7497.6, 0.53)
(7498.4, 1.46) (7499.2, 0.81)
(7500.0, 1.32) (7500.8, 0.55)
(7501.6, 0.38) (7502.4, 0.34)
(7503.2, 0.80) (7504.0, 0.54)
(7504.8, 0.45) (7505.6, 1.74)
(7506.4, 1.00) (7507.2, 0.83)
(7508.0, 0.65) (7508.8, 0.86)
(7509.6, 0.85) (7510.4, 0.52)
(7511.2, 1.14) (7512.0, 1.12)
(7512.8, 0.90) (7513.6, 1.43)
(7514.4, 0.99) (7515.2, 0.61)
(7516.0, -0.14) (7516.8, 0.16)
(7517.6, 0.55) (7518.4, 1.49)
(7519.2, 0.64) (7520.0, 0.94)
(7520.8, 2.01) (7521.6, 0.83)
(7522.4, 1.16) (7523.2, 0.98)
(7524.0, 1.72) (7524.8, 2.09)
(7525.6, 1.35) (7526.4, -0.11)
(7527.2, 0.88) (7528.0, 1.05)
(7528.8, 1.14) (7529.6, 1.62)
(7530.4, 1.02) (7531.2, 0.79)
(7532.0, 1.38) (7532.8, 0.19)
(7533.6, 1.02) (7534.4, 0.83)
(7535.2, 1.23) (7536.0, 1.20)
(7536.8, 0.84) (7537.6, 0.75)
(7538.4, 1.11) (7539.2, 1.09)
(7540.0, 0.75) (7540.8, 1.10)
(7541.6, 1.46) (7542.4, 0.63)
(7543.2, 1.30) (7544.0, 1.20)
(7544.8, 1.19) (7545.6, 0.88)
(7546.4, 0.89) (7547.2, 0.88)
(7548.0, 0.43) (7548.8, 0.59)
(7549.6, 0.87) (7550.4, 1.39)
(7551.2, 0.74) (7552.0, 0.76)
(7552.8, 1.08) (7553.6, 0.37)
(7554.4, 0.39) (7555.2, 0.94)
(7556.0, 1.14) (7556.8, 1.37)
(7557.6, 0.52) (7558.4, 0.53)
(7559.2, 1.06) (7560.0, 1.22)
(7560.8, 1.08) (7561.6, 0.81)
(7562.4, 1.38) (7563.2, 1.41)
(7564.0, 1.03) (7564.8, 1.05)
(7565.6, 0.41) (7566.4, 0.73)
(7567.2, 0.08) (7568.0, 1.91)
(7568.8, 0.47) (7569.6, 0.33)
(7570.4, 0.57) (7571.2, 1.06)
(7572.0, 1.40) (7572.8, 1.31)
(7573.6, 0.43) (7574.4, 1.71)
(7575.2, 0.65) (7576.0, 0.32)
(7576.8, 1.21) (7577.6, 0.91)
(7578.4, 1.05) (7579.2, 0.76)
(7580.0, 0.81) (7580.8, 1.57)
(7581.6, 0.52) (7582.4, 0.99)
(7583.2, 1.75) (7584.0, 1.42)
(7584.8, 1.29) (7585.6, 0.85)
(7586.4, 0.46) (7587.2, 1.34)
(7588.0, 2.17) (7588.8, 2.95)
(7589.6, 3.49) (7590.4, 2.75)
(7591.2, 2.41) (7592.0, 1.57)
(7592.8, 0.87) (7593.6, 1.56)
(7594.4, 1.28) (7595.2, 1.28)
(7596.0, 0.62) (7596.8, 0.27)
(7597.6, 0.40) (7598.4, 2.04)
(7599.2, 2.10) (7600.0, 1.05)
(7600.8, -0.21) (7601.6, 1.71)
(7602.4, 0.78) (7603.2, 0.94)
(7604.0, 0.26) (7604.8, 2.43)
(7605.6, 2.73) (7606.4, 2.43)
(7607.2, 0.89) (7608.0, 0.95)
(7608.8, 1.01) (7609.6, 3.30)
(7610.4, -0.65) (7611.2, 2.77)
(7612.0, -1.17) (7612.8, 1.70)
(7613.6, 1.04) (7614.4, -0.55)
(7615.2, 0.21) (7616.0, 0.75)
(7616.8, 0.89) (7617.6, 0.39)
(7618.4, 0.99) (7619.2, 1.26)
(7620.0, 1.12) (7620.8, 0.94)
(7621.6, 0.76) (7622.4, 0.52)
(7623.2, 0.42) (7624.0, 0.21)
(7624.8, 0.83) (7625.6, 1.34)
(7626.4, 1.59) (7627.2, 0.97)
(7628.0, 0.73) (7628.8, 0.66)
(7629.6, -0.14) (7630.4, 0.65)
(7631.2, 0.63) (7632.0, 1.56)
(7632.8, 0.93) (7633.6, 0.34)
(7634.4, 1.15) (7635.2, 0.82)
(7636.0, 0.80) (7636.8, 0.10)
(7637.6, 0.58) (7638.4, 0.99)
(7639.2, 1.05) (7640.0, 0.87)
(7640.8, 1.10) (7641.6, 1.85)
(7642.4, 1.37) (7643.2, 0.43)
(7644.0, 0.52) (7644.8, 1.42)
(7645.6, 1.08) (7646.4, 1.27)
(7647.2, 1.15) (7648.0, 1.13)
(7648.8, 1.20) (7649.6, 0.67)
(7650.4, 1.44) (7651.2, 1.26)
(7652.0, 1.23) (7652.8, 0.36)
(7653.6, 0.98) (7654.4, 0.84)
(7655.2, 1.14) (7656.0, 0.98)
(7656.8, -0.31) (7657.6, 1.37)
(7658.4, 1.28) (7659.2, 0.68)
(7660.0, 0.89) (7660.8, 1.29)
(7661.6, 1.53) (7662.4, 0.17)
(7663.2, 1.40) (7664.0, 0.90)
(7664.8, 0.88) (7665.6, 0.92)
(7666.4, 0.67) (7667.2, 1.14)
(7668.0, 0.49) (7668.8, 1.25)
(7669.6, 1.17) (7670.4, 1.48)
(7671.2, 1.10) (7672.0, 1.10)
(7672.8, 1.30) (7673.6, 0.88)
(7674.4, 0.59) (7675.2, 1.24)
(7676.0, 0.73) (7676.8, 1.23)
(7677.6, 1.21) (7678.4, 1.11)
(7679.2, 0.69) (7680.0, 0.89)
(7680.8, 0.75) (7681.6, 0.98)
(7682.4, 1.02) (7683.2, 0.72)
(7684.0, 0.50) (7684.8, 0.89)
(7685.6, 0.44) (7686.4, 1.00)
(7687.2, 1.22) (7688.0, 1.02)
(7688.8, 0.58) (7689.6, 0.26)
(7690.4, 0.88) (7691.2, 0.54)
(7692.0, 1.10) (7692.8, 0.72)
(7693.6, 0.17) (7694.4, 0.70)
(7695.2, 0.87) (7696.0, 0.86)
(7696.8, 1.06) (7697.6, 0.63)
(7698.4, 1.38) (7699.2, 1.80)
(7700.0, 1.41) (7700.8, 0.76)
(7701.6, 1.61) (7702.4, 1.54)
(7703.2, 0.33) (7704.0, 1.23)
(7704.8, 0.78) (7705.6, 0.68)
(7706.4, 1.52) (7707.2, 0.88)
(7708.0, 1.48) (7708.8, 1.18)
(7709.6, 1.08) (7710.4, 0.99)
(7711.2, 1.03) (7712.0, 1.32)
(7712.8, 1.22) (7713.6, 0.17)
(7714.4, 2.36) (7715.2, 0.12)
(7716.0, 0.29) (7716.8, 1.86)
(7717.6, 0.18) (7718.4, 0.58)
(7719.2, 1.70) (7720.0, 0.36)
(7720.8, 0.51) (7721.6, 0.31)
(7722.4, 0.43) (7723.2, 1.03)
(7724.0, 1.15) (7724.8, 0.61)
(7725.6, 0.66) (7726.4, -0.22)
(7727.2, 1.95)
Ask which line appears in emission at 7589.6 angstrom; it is [S II]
